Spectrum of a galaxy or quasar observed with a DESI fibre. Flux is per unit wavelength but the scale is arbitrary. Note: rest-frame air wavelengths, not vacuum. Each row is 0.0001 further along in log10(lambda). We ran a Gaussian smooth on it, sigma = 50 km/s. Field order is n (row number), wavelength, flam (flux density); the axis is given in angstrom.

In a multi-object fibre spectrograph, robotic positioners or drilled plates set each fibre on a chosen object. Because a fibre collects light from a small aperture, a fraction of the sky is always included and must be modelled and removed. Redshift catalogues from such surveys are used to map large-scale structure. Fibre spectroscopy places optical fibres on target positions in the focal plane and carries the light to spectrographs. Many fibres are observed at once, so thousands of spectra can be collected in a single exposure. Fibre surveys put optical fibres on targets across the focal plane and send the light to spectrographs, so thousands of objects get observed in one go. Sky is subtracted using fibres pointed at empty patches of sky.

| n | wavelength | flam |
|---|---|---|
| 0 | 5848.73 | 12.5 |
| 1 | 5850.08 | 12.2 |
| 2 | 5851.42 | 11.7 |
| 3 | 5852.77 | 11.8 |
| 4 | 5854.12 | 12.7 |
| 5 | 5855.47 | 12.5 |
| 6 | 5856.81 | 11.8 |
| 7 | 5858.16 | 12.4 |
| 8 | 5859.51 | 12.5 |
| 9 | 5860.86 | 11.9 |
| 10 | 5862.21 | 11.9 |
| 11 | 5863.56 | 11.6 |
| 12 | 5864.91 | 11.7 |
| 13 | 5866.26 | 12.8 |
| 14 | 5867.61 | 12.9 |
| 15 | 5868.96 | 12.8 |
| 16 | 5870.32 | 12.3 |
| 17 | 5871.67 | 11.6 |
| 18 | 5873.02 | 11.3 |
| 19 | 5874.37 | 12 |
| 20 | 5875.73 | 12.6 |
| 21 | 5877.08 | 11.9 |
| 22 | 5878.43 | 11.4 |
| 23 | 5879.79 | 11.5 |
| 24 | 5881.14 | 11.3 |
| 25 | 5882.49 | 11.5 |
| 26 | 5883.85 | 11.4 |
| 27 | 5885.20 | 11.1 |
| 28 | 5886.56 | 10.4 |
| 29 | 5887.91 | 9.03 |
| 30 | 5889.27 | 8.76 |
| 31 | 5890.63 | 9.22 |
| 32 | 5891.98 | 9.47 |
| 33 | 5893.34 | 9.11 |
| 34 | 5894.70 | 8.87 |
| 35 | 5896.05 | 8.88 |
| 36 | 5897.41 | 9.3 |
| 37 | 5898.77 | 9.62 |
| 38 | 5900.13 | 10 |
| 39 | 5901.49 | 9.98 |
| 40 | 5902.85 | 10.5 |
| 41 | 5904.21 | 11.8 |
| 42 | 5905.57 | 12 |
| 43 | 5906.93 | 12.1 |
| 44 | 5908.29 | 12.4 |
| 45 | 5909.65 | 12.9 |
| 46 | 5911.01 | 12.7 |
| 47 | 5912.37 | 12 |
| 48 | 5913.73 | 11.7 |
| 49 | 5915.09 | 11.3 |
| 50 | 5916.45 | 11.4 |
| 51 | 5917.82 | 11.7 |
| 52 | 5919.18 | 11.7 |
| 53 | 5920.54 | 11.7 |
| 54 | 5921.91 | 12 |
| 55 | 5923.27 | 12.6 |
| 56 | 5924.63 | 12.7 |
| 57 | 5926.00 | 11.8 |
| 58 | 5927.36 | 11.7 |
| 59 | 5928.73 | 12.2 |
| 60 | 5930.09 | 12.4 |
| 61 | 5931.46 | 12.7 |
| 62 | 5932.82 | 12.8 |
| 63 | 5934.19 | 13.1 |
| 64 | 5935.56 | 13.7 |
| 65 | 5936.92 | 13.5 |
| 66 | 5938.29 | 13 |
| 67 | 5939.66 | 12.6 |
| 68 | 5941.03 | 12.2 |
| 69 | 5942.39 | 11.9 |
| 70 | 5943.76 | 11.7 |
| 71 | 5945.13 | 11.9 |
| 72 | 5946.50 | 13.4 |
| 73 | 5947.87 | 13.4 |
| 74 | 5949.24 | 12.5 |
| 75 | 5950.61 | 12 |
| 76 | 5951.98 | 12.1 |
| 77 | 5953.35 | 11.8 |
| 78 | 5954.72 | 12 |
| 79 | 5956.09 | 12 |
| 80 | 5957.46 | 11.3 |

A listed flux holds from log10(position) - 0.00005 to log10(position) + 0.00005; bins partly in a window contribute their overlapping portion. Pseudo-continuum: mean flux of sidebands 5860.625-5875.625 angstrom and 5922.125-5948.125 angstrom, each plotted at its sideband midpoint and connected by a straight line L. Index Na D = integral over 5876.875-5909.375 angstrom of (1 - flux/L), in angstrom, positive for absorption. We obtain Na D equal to 4.7 angstrom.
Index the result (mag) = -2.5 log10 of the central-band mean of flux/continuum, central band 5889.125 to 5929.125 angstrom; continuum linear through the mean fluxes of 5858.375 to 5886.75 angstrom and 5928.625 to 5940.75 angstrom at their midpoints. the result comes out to 0.13 mag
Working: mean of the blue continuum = 11.9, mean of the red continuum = 12.9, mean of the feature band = 11.1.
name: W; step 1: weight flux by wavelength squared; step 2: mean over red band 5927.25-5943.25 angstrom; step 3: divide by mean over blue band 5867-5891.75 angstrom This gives 1.15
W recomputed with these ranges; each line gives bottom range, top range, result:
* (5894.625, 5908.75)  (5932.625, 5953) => 1.22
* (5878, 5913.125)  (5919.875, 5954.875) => 1.18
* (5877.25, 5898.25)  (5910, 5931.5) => 1.20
